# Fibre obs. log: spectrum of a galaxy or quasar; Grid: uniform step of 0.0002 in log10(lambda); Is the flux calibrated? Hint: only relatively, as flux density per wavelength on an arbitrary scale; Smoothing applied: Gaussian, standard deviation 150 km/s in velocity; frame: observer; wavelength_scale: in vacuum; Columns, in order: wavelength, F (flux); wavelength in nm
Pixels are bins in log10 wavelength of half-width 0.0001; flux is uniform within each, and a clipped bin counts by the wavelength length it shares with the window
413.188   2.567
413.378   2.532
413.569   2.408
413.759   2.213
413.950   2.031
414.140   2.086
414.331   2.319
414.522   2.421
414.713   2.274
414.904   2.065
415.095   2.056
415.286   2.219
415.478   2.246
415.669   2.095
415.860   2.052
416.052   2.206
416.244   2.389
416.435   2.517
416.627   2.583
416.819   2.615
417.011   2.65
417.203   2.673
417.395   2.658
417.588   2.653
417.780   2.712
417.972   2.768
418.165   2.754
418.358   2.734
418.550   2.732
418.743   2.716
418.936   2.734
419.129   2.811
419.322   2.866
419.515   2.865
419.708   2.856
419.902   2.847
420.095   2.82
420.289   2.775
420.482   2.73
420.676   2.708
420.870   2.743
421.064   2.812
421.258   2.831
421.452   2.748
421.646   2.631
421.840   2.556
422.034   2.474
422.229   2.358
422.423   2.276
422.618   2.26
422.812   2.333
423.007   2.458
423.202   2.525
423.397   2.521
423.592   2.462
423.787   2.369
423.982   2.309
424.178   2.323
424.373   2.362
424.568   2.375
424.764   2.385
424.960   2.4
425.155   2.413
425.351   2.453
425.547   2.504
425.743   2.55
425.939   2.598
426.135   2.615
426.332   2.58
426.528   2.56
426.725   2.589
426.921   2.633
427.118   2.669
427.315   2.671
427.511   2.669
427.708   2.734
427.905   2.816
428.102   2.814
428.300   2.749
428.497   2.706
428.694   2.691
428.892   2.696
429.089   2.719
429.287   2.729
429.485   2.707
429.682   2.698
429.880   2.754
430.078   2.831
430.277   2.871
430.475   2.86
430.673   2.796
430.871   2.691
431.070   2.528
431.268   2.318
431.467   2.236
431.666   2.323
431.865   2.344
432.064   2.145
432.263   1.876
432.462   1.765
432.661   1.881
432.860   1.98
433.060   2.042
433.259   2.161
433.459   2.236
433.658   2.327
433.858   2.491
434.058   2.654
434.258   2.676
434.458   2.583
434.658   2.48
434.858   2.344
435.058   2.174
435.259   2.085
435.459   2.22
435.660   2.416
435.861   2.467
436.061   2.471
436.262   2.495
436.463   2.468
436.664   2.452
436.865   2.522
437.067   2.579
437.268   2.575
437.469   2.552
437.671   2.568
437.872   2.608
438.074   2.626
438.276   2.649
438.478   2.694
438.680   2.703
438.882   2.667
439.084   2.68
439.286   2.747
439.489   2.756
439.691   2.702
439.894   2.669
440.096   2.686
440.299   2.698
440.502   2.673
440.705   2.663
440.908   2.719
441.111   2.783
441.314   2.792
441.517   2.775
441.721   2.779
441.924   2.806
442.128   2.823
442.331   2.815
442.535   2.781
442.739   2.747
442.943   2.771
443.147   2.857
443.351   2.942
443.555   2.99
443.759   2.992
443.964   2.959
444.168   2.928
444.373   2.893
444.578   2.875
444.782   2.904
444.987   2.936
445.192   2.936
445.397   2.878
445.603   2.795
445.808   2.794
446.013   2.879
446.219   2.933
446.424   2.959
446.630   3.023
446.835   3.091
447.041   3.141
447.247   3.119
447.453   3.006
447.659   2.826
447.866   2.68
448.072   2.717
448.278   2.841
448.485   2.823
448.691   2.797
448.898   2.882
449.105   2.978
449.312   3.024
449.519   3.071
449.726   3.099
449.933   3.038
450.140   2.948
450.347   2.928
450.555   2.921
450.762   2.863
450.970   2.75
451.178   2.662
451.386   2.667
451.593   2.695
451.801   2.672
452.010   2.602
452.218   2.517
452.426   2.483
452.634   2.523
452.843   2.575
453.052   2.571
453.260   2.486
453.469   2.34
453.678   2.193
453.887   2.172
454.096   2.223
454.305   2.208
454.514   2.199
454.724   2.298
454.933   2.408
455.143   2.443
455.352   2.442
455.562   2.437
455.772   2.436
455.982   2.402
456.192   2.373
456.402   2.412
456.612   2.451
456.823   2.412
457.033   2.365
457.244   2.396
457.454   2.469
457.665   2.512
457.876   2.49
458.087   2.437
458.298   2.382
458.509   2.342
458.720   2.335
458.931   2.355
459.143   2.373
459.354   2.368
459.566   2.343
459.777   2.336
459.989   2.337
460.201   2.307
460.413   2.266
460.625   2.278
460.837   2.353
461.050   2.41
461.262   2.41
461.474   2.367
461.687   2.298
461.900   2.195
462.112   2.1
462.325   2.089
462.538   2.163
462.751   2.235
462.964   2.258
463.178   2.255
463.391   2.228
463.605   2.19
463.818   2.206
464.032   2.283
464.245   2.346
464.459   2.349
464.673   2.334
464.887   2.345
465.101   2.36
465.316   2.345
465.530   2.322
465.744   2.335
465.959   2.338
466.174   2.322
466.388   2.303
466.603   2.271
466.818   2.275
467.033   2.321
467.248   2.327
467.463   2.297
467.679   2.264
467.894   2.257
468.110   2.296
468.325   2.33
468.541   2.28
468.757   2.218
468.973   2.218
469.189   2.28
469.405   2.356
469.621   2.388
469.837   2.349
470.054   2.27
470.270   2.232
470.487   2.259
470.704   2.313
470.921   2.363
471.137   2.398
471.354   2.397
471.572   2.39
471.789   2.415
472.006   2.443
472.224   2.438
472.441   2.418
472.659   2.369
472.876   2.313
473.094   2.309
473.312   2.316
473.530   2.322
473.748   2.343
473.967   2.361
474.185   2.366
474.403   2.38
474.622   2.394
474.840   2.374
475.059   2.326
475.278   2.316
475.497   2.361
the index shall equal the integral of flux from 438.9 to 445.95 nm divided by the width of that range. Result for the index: 2.81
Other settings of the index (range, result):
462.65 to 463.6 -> 2.24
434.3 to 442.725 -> 2.61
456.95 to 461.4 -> 2.37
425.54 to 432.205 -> 2.63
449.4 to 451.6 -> 2.89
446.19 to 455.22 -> 2.71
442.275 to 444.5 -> 2.88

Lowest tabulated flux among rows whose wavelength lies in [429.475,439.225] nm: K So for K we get 1.765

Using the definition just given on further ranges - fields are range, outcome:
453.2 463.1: 2.089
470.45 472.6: 2.259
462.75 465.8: 2.19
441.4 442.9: 2.747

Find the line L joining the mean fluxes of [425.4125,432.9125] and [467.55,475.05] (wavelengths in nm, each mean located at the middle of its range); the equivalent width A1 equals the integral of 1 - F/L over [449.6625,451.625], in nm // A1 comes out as -0.33 nm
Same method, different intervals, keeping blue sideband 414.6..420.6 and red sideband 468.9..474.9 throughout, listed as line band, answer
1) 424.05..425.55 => 0.087 nm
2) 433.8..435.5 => 0.058 nm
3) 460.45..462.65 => 0.116 nm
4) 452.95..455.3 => 0.095 nm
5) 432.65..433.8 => 0.170 nm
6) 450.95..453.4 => -0.162 nm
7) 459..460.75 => 0.053 nm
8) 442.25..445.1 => -0.487 nm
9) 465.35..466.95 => 0.042 nm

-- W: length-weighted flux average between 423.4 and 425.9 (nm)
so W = 2.42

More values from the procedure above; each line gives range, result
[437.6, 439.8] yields 2.67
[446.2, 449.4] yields 2.93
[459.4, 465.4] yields 2.29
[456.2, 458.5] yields 2.43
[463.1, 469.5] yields 2.3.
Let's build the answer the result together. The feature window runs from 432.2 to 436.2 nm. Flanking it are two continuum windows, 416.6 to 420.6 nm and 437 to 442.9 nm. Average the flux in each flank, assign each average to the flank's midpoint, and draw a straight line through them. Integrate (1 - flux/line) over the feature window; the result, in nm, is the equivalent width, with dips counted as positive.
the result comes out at 0.65 nm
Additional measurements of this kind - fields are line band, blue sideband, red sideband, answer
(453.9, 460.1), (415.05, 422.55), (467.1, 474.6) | 0.07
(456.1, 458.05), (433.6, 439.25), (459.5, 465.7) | -0.08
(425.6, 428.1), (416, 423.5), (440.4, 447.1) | 0.06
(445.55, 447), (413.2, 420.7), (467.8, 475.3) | -0.31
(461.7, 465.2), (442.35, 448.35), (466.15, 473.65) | 0.32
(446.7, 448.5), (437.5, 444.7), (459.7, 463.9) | -0.22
